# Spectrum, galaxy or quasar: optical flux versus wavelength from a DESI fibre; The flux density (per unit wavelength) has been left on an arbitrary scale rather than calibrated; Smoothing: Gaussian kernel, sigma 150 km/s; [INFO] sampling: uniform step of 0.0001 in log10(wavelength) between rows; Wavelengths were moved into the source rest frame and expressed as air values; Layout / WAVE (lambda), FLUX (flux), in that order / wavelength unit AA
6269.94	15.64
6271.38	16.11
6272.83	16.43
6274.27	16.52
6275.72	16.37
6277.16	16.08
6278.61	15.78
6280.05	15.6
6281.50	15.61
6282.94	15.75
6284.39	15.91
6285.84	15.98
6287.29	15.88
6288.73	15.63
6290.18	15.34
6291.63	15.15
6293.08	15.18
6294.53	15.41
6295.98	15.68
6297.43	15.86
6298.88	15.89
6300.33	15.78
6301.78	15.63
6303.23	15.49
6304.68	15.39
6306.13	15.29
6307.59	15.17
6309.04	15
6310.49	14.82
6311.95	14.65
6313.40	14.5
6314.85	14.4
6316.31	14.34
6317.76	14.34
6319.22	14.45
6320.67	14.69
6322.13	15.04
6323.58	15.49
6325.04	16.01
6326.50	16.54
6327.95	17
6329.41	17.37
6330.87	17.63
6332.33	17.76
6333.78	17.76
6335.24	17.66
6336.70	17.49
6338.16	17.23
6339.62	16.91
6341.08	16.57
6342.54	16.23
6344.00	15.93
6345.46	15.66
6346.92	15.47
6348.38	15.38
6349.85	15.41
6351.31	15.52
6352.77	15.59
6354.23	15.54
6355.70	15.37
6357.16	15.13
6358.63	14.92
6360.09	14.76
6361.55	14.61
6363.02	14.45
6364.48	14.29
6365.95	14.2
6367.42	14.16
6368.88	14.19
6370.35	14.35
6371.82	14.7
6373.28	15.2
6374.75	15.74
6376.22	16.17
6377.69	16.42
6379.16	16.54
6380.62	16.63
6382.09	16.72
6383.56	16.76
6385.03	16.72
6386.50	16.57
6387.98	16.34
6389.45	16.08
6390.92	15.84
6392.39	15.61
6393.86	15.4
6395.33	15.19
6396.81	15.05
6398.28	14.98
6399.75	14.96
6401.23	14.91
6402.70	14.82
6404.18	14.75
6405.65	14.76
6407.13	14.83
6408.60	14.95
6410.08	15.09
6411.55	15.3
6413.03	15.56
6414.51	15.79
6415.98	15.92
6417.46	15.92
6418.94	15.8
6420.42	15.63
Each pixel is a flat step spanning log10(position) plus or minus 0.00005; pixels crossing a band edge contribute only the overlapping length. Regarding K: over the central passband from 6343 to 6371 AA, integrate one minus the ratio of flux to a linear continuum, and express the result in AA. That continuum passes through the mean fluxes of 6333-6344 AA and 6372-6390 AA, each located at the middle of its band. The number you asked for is 2.9 AA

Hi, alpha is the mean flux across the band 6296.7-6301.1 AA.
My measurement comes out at 15.8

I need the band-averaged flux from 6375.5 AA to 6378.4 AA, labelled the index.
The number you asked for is 16.3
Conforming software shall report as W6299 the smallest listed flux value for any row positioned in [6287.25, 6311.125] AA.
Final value 14.82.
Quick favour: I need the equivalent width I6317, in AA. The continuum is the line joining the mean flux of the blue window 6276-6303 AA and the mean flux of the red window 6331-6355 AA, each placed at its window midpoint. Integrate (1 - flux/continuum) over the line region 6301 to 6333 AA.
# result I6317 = 1.1 AA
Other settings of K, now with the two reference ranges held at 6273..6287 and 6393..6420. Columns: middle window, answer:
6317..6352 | -1.3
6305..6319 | 0.9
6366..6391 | -0.6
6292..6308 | 0.3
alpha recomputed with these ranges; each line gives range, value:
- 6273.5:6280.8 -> 16.1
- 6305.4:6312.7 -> 15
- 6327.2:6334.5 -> 17.5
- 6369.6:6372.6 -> 14.5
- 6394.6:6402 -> 15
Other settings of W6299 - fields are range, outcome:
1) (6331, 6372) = 14.16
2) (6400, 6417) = 14.75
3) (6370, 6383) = 14.35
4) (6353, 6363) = 14.61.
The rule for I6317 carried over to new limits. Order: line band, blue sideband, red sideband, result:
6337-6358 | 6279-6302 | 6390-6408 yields -0.7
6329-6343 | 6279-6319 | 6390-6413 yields -1.9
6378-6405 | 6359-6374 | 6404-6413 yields -1.8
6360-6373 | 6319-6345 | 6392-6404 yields 1.1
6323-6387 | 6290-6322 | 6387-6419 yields -2.9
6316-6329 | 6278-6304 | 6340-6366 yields 0.1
